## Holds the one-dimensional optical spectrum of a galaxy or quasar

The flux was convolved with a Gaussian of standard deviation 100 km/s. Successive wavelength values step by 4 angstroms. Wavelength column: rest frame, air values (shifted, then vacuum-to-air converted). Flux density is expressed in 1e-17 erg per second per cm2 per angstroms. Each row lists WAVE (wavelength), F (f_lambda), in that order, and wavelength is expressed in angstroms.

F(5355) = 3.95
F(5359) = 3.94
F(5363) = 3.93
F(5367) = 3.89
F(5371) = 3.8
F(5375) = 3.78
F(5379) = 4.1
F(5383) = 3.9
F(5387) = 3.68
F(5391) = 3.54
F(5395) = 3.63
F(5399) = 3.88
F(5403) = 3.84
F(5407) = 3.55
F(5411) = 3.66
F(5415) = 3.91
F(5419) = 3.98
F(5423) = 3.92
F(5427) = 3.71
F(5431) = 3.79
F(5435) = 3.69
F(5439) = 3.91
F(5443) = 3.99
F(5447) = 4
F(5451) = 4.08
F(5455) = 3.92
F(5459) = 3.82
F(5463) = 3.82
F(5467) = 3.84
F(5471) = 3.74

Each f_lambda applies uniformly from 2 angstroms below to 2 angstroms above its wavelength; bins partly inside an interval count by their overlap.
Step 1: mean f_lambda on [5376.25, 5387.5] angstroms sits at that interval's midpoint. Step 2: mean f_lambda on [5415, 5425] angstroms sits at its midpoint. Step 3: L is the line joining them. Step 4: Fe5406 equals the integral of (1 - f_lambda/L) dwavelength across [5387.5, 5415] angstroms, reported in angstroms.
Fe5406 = 1.6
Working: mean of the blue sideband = 3.91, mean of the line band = 3.7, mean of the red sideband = 3.94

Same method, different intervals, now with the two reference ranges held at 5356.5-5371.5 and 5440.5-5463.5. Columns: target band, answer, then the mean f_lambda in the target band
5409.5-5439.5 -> 0.85 angstroms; 3.82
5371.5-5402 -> 0.96 angstroms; 3.79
